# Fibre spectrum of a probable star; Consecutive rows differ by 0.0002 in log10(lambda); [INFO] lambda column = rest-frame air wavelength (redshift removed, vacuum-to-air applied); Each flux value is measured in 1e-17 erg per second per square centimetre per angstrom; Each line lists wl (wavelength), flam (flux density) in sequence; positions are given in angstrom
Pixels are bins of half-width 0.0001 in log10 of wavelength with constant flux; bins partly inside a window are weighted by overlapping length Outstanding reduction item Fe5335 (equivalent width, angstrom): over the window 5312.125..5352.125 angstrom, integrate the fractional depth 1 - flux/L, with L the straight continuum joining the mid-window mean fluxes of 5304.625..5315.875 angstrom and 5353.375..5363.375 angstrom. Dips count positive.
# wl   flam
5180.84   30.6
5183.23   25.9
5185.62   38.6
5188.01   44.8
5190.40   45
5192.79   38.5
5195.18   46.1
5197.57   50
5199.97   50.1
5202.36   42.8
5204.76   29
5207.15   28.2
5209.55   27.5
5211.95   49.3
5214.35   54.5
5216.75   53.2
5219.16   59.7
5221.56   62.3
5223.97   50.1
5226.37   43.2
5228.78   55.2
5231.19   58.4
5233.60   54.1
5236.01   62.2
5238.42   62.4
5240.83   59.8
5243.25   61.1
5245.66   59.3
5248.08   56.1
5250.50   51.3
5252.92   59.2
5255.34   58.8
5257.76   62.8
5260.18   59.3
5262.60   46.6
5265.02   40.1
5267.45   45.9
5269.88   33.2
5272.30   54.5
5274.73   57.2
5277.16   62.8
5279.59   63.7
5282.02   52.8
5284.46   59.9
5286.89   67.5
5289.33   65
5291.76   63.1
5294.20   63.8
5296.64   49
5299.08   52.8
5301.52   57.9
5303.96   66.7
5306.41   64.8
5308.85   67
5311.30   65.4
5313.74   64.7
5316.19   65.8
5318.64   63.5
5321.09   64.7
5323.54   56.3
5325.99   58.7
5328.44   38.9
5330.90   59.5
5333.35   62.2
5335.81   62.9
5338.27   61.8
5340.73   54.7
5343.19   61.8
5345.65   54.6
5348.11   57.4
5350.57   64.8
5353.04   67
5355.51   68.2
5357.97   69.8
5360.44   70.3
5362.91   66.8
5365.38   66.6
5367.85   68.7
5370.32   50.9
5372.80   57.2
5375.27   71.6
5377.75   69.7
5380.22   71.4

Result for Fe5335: 4.4 angstrom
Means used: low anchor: 65.5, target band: 59.6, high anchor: 68.8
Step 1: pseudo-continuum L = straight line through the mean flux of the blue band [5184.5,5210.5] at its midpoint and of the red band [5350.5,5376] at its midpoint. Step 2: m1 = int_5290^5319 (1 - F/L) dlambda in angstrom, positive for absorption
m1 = -2.8 angstrom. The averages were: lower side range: 40.2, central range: 62.1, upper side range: 65.5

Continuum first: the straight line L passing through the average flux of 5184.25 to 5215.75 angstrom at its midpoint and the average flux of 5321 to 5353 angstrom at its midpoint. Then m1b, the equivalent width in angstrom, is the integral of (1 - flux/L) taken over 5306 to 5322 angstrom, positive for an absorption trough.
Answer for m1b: -2.7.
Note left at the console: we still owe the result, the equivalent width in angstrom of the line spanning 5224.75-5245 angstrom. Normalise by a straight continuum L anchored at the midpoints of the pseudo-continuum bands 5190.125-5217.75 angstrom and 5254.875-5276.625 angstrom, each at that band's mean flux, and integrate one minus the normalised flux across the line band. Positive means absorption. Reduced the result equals -4.3 angstrom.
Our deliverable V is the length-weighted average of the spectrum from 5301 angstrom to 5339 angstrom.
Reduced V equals 61.3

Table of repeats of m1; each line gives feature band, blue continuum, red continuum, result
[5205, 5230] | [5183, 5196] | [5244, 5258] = 0.54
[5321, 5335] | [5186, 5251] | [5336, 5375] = 0.95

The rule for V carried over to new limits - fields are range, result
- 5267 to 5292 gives 57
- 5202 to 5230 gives 46.4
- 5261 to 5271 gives 42.2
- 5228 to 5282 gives 55.6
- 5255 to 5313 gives 57.6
